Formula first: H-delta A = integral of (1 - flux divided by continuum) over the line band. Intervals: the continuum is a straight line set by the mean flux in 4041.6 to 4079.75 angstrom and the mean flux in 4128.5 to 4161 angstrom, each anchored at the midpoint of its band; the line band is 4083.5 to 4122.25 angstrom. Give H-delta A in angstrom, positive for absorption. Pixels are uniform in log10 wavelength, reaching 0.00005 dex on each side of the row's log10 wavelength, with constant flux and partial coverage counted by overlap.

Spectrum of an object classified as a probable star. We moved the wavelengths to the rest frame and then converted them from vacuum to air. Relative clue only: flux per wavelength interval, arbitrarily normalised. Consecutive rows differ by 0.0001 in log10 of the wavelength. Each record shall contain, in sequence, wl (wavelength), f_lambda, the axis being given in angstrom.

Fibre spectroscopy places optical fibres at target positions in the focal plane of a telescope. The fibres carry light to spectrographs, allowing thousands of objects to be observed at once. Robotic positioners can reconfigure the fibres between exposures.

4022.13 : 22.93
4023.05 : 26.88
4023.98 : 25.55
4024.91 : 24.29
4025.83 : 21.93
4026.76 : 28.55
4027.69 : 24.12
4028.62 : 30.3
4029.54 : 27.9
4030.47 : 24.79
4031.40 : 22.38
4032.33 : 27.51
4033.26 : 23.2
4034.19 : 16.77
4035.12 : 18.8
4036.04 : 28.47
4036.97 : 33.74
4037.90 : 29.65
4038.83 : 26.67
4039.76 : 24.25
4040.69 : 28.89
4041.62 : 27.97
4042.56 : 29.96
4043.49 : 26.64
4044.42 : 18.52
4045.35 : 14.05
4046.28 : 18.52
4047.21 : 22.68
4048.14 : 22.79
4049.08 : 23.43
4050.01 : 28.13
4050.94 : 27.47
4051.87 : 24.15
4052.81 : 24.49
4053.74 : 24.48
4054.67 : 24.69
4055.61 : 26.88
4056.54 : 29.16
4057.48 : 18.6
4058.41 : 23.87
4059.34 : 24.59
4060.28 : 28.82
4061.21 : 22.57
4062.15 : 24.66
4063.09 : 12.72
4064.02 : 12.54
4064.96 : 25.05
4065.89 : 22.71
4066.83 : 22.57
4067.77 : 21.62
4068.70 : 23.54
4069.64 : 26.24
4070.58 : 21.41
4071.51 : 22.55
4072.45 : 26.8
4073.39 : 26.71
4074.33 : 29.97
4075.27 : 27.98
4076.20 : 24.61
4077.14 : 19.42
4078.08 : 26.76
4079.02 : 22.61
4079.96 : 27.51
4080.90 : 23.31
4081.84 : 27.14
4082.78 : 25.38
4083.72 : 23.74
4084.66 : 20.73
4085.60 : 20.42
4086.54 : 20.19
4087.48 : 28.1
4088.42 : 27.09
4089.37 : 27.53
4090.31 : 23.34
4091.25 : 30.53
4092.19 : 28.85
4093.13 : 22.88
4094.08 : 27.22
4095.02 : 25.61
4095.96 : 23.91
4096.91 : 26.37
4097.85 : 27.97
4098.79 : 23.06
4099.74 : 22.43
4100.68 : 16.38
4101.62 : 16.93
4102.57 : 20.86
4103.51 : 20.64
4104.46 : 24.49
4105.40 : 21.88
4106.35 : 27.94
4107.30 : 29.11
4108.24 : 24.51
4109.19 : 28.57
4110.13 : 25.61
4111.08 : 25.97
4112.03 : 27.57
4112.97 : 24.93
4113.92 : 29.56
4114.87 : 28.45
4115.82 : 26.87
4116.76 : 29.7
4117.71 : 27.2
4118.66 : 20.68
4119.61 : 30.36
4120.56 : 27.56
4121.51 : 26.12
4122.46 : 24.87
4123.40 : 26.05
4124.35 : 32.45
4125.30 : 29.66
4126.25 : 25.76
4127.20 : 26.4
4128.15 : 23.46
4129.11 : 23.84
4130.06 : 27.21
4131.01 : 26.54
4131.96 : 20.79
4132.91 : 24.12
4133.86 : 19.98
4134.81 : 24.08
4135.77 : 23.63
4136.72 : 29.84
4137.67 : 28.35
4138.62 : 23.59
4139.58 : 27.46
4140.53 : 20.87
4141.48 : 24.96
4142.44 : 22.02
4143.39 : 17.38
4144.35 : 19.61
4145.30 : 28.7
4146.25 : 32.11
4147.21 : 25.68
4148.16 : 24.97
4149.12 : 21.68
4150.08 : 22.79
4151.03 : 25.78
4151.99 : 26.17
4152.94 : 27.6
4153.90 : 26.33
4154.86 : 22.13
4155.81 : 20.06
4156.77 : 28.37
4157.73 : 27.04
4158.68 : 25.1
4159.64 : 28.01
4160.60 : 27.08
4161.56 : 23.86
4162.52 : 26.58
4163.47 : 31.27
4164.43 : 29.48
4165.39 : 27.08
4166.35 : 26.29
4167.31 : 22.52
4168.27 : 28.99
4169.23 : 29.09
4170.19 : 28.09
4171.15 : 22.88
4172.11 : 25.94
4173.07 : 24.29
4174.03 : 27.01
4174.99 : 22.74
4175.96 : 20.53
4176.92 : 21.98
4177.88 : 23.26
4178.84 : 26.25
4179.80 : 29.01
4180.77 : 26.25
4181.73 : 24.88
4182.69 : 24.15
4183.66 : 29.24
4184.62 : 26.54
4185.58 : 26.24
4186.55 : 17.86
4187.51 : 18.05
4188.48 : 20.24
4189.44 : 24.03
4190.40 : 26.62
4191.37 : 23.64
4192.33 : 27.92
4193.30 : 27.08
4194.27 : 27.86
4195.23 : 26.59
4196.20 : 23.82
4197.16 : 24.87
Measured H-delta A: -1.5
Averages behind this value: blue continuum 23.7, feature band 25.2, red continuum 24.8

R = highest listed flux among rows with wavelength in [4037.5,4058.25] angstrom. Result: 29.96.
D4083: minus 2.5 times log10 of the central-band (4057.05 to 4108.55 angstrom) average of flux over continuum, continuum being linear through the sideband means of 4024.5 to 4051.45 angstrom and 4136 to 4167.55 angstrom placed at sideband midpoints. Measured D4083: 0.05 mag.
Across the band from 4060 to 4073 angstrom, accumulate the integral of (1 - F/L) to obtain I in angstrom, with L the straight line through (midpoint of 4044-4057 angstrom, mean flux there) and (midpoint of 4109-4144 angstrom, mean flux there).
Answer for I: 0.9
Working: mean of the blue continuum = 23.6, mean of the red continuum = 25.7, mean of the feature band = 22.3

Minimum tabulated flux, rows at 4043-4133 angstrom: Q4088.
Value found 12.54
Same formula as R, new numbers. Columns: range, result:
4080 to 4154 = 32.45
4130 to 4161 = 32.11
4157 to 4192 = 31.27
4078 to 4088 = 28.1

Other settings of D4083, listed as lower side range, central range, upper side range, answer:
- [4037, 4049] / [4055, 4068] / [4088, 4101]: 0.10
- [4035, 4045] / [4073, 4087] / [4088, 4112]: 0.05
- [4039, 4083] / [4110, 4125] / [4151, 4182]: -0.09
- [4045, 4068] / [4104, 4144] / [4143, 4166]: -0.04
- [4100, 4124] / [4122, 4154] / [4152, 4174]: 0.03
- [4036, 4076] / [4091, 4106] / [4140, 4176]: 0.05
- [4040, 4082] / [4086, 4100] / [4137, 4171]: -0.05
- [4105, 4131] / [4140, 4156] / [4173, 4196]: 0.07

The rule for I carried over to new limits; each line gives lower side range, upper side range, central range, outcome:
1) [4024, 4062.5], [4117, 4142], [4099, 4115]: 0.7 angstrom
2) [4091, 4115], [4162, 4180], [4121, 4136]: 0.0 angstrom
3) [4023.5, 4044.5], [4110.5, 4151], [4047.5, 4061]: 0.4 angstrom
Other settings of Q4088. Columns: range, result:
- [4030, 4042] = 16.77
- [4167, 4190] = 17.86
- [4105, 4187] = 17.38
